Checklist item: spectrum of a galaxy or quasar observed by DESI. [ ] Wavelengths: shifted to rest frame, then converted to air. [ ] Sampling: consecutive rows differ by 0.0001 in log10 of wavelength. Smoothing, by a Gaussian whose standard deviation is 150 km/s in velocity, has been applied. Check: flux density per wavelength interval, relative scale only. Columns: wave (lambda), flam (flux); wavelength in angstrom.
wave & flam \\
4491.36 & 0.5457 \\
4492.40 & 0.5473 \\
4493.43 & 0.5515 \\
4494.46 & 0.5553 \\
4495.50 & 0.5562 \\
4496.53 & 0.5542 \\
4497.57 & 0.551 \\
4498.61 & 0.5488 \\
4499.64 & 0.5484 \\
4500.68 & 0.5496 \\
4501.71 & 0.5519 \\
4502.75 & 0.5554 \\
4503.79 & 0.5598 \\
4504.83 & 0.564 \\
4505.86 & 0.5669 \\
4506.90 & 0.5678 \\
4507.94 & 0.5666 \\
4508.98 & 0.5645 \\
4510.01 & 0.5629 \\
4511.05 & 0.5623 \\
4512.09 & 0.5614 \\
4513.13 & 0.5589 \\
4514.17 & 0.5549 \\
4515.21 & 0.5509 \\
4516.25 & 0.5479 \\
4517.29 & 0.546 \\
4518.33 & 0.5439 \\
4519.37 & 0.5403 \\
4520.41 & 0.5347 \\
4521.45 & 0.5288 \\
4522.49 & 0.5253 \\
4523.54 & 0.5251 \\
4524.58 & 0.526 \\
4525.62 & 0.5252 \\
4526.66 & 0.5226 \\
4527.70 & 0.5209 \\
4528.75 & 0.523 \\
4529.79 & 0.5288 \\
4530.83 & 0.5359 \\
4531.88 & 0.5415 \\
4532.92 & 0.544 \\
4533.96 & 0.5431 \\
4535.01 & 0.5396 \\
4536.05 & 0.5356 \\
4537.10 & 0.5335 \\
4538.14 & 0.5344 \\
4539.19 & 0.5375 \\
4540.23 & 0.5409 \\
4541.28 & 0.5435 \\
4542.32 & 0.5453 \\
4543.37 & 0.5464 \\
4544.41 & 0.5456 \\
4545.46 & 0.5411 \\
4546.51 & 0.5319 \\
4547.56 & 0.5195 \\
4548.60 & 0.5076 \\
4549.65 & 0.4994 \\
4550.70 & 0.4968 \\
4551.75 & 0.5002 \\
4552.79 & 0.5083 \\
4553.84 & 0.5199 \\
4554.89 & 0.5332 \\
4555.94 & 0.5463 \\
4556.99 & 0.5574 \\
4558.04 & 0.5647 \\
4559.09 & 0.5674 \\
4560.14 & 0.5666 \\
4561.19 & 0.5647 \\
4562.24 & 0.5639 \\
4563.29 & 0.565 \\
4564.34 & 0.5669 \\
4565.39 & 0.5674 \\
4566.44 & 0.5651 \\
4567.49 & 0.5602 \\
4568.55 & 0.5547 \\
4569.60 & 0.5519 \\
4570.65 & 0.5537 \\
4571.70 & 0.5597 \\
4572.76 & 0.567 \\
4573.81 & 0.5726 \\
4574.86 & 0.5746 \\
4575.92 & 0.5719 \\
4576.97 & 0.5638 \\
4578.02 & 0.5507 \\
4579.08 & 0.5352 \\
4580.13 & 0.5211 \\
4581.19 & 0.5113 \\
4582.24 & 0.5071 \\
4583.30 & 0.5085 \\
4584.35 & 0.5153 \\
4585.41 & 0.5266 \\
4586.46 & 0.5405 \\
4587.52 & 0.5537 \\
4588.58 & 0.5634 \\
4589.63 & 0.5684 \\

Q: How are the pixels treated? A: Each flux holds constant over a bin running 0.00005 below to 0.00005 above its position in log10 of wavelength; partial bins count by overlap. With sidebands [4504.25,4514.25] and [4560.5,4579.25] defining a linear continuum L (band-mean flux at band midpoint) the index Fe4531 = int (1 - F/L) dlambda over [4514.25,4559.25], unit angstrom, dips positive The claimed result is 2.34 angstrom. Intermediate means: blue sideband 0.563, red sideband 0.562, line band 0.534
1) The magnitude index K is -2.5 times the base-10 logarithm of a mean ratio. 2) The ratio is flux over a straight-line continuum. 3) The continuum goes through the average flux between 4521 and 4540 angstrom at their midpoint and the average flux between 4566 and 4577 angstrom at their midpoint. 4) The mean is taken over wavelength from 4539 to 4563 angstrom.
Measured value 0.02 mag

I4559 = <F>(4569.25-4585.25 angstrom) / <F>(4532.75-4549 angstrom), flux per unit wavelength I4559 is 1.01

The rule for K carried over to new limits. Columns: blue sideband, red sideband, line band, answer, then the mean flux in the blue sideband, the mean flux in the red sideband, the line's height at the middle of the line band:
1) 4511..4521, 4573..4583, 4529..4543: 0.019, 0.549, 0.545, 0.548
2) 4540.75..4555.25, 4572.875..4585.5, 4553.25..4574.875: -0.053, 0.524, 0.54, 0.532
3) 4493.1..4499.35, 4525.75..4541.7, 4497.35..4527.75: -0.006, 0.553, 0.535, 0.545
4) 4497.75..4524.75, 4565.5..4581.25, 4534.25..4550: 0.039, 0.551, 0.556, 0.553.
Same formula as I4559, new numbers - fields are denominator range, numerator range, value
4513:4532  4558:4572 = 1.05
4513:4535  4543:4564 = 1.00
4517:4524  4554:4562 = 1.04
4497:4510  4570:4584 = 0.98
